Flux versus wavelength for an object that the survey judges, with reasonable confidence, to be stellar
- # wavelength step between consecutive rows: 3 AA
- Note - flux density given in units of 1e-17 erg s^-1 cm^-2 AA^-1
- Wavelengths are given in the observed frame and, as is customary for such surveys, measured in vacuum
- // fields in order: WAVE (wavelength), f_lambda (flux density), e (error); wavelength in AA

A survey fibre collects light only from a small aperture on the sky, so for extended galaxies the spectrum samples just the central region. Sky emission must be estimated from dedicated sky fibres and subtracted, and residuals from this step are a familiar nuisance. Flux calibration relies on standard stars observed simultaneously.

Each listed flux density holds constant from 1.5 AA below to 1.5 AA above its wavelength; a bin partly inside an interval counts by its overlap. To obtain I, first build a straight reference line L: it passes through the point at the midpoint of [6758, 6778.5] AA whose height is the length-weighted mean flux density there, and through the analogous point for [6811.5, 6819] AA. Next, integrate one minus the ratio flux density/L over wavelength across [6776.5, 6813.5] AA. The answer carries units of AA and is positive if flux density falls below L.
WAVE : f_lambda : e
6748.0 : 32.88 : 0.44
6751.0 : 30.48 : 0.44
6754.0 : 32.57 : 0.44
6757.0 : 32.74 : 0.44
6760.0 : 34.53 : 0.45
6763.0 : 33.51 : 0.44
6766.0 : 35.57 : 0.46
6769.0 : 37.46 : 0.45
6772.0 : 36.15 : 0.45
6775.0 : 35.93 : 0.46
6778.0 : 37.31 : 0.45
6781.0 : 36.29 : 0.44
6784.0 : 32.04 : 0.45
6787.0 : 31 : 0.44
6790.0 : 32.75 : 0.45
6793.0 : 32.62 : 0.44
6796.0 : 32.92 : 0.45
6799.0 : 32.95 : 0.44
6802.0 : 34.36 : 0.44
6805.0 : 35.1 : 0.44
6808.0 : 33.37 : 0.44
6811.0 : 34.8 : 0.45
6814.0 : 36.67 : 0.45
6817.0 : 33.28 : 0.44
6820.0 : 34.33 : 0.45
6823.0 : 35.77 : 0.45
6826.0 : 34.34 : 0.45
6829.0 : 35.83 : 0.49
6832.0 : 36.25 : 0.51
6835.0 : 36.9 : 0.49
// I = 1.4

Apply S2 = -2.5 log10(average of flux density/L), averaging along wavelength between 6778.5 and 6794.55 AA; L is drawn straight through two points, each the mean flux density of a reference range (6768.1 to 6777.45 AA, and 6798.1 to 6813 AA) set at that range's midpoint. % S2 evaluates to 0.08 mag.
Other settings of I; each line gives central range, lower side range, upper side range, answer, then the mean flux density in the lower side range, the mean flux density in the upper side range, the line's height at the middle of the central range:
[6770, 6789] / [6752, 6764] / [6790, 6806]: -0.8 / 33.2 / 33.5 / 33.3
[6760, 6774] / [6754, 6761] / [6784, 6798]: -1.1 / 33.3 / 32.3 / 33.1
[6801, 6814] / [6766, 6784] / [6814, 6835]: 0.3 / 36.2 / 35.2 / 35.5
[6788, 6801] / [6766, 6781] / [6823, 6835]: 1.2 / 36.6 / 35.7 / 36.2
